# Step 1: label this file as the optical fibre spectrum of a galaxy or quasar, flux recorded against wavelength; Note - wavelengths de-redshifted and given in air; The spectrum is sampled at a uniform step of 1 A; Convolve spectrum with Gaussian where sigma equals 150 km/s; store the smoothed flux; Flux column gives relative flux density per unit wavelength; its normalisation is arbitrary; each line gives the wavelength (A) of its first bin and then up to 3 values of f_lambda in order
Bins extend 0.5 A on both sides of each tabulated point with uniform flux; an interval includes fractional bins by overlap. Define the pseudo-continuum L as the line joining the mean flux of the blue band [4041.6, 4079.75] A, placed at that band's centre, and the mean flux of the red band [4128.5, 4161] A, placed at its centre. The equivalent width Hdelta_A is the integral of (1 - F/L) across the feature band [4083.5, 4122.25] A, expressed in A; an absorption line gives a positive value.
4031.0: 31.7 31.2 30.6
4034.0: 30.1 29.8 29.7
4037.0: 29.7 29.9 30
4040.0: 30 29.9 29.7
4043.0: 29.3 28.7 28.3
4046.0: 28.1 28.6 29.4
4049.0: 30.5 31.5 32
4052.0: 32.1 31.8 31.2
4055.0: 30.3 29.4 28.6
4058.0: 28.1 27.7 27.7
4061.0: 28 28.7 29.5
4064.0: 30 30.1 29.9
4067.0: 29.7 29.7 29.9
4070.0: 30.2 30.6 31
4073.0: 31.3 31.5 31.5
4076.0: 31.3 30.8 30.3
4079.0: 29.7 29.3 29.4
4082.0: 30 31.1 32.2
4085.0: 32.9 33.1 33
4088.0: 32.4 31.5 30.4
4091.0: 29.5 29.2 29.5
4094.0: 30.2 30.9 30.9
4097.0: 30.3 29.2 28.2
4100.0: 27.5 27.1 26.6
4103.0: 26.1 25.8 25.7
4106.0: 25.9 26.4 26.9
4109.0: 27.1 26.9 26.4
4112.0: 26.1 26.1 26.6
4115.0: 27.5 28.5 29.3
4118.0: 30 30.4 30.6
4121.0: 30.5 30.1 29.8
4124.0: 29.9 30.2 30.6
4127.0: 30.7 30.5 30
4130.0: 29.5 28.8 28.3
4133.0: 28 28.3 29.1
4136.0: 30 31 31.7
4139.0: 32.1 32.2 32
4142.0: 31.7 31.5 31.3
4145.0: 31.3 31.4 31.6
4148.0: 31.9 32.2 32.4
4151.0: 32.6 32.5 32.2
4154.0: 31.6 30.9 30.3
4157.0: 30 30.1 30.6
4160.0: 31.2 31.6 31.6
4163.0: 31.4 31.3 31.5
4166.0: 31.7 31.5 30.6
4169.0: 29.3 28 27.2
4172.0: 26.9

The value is 1.9 A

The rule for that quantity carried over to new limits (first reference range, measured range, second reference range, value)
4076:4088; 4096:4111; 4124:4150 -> 1.8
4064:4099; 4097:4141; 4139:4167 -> 3.4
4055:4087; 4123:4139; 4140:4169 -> 0.6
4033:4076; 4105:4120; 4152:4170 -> 1.5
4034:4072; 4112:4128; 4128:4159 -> 0.7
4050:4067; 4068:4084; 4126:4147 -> -0.3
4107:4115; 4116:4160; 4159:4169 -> -2.6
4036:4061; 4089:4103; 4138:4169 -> 0.6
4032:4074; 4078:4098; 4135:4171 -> -0.3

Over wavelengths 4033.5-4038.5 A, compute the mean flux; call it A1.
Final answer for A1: 29.8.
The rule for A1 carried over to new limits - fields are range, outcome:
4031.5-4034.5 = 30.6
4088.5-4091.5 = 30.5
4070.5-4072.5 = 30.8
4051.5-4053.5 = 32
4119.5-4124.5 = 30.2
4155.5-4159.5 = 30.2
